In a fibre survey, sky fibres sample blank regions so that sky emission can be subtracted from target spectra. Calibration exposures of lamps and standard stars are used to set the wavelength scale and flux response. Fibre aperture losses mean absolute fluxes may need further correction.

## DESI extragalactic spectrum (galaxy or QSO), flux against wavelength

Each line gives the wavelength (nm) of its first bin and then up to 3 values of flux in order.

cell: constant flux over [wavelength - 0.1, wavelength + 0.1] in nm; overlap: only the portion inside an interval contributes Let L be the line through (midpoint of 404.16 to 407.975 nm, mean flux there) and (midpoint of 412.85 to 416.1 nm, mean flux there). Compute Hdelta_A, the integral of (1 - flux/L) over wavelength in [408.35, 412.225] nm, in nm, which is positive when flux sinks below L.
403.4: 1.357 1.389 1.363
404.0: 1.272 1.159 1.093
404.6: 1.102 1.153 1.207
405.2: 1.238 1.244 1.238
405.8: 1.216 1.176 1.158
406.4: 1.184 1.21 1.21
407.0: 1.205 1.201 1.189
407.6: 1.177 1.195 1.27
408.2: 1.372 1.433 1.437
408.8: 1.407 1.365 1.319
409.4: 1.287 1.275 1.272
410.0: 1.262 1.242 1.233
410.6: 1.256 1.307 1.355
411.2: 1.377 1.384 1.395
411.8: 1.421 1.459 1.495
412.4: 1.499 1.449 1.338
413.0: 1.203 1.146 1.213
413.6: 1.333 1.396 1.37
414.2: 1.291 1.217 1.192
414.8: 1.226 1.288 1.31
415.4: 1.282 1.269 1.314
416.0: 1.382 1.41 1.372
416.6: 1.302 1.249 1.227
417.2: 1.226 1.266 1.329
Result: -0.35 nm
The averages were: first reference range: 1.19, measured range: 1.35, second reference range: 1.28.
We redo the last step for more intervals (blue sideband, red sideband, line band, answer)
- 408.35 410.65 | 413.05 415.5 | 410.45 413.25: -0.16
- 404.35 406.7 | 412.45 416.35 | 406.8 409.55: -0.16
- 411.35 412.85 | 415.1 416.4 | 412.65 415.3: 0.21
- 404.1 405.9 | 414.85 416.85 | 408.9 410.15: -0.06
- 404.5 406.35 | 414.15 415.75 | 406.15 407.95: 0.01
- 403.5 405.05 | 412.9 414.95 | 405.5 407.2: 0.04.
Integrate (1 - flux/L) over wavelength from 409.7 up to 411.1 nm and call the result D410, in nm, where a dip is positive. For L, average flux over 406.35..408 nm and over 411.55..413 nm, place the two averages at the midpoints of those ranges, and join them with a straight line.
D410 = 0.068 nm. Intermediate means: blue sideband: 1.2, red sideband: 1.42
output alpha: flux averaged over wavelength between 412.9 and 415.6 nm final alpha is 1.27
